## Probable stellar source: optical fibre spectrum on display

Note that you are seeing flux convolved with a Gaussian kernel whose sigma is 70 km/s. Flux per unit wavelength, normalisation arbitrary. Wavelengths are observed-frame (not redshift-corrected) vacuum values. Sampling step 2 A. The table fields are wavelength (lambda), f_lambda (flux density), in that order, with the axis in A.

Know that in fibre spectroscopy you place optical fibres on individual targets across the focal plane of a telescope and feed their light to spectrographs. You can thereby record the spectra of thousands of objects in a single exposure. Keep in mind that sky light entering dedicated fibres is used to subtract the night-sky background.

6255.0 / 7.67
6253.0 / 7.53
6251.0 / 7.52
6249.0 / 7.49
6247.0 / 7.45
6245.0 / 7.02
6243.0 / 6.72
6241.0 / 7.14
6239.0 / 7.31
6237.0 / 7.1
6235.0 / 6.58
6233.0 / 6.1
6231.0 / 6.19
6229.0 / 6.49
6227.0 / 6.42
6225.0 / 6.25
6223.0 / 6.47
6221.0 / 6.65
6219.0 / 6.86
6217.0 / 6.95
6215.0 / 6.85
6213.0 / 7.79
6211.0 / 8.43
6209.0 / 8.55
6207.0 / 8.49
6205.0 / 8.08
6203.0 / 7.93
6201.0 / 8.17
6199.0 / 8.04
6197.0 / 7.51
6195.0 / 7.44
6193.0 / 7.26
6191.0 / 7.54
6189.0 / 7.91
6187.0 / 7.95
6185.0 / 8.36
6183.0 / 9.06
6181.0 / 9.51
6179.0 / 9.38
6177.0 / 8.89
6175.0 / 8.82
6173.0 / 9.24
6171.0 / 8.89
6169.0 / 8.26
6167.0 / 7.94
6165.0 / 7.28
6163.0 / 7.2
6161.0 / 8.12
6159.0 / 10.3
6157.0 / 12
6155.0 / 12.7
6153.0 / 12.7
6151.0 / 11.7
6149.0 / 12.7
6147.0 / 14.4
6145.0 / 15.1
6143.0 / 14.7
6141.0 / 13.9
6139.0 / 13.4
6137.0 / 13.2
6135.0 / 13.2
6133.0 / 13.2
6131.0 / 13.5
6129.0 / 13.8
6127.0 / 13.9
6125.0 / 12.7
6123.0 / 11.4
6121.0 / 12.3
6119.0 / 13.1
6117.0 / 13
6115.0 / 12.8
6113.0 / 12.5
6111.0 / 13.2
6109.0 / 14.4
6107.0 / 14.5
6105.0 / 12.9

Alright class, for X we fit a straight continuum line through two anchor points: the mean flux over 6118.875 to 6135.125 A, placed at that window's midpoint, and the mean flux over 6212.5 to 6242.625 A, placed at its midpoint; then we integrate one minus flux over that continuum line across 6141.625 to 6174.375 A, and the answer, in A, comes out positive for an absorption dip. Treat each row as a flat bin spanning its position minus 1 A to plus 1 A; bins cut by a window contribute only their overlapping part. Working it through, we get 0.9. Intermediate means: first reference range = 13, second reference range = 6.73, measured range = 10.8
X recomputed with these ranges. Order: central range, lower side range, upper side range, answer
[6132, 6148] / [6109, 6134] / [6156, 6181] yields -3.6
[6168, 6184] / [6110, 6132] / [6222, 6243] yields 1.3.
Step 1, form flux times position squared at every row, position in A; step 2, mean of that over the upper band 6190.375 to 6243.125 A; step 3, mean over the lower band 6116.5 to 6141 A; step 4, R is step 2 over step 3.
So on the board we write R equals 0.57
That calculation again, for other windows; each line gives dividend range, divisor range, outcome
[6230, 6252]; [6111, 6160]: 0.55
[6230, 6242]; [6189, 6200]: 0.90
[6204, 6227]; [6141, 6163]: 0.61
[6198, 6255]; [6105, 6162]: 0.58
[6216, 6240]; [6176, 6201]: 0.81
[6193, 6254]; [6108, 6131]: 0.58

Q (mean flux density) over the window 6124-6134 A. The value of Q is 13.4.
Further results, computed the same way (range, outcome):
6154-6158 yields 12.3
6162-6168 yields 7.47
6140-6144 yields 14.3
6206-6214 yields 8.31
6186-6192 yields 7.8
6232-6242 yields 6.85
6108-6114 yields 13.4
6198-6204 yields 8.05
